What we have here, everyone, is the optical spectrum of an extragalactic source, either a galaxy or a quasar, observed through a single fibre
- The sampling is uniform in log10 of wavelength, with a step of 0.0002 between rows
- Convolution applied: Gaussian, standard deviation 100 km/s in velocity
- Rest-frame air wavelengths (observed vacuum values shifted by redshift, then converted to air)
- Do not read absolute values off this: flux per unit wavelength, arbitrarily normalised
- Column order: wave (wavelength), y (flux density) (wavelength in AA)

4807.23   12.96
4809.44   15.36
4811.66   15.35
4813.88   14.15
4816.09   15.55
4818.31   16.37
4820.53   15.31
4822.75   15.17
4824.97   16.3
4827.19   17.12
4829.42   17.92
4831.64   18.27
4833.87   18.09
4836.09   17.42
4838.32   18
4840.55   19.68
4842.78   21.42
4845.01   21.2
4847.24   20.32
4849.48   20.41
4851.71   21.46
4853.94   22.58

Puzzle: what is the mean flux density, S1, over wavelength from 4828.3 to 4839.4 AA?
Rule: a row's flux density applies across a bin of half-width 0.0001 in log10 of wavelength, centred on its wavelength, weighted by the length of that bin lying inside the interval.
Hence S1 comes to 17.9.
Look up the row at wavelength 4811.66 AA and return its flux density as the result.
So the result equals 15.35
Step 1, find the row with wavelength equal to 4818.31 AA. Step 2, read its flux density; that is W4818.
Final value 16.37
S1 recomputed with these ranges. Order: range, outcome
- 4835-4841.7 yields 18.4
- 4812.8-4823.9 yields 15.3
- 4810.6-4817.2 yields 15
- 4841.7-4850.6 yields 20.8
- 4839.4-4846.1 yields 20.7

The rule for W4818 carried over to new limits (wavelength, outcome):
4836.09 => 17.42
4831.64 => 18.27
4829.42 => 17.92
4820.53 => 15.31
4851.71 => 21.46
